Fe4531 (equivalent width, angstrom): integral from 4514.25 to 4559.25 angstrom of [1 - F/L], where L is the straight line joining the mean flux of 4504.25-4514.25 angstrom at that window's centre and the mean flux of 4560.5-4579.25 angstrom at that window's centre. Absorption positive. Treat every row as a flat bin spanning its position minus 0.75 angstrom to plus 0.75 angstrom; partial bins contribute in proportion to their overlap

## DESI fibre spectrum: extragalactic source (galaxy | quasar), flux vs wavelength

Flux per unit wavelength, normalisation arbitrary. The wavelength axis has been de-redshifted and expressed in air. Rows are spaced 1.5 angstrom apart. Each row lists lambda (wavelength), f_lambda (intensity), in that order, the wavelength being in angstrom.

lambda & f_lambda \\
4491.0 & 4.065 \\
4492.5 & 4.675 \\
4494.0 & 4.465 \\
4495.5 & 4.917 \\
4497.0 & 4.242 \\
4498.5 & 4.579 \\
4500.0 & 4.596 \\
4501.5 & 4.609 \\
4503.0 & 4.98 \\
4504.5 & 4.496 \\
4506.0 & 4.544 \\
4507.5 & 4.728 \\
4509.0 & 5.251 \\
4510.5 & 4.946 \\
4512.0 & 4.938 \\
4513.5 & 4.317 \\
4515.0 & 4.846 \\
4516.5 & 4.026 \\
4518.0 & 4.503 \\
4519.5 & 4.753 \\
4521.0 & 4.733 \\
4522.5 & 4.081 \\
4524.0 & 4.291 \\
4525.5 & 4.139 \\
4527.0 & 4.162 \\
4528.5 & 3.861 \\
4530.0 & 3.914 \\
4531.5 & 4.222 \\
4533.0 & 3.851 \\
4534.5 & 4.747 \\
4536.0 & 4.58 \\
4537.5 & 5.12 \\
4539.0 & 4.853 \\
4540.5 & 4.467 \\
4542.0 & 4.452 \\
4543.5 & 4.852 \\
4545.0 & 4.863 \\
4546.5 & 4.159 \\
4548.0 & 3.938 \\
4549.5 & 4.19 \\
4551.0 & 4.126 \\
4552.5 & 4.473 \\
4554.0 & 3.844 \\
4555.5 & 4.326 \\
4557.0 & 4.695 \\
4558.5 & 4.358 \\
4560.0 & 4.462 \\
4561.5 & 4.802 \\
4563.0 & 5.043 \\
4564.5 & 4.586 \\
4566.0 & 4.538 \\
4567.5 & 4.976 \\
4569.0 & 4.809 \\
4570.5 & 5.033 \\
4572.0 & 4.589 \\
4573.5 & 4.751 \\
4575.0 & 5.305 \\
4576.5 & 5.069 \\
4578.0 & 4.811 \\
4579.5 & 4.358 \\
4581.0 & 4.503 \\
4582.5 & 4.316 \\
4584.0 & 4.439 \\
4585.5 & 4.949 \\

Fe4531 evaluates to 3.89 angstrom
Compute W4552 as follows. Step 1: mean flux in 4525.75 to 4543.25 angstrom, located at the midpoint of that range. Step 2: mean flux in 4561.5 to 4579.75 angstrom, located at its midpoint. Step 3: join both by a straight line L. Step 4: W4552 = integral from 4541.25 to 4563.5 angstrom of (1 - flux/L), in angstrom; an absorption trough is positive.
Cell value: 0.9 angstrom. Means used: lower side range 4.39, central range 4.43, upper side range 4.83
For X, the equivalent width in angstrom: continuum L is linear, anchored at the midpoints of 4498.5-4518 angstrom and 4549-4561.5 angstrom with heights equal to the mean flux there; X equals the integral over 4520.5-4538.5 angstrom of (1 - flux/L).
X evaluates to 0.9 angstrom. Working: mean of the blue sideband 4.68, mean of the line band 4.31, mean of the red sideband 4.34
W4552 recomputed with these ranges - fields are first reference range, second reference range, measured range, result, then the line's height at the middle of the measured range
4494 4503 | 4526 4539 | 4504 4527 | -0.44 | 4.47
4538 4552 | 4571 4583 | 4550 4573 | 0.09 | 4.59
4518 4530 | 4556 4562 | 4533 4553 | -0.32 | 4.43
